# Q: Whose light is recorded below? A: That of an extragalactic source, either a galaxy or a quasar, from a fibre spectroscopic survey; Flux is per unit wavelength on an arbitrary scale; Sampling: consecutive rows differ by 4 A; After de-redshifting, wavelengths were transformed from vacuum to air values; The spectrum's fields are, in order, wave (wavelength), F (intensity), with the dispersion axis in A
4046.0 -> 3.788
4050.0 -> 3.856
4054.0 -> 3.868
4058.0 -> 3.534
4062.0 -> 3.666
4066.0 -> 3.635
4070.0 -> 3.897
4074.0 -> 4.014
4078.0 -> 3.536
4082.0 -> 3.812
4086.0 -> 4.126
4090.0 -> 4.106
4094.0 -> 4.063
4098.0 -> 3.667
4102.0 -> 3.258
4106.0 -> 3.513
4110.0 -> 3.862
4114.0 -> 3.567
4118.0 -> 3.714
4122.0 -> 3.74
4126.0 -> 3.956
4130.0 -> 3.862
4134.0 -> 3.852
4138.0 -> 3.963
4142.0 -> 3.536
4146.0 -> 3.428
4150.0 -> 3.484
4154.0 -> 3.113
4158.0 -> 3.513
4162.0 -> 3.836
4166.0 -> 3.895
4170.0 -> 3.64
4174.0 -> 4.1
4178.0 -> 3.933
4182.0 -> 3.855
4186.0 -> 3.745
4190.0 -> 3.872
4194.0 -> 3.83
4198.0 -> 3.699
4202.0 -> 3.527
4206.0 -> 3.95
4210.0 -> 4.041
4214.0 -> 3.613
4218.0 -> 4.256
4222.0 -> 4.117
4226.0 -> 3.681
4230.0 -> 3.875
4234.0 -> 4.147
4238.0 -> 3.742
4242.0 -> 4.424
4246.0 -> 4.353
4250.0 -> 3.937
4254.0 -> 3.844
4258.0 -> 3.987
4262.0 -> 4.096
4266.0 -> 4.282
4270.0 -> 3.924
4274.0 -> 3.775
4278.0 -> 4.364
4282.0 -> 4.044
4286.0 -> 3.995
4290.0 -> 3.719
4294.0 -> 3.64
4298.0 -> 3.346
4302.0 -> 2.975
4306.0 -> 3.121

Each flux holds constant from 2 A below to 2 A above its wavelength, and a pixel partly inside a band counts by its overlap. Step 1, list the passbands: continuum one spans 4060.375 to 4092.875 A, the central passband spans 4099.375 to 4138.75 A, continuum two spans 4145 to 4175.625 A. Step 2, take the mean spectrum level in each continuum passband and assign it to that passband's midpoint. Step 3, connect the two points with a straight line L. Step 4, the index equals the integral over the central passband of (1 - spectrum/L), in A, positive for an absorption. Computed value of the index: 0.19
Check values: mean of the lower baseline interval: 3.86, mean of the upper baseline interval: 3.63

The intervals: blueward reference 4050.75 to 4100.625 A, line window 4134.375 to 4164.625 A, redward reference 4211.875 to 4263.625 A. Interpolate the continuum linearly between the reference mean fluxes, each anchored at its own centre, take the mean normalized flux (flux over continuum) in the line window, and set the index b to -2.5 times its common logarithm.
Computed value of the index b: 0.10 mag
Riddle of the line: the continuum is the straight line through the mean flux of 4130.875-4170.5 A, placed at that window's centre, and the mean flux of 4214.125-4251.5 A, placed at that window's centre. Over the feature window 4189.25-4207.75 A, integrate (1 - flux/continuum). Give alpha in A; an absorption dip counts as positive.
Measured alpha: 0.5 A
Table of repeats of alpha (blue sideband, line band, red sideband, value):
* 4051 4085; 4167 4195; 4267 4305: -0.8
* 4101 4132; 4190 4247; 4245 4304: -1.8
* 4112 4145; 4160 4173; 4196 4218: -0.1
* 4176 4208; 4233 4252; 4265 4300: -1.3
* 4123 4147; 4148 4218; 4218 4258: 2.4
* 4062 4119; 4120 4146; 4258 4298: 0.1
